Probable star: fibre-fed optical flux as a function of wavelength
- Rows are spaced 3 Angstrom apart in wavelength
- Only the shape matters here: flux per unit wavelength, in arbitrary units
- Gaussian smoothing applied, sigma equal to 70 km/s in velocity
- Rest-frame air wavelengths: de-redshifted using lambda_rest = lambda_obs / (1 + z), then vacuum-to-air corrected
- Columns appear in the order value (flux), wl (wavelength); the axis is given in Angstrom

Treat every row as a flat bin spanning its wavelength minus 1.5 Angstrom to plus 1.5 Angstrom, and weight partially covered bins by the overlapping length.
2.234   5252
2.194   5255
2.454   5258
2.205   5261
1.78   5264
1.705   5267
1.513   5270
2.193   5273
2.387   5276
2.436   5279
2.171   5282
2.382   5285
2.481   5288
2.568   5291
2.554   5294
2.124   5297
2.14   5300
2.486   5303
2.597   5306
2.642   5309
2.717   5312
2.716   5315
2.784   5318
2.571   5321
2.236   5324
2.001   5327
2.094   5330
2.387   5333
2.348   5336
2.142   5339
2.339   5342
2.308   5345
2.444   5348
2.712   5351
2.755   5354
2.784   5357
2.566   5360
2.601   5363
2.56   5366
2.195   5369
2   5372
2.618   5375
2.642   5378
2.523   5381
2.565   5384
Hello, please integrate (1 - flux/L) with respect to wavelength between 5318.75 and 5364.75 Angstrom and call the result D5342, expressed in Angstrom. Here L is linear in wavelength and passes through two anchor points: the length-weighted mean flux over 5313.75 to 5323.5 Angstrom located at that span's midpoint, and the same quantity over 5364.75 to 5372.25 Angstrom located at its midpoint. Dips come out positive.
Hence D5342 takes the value 0.8 Angstrom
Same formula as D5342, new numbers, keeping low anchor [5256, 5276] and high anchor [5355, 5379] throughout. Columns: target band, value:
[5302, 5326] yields -3.7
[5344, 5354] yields -0.5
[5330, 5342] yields 0.4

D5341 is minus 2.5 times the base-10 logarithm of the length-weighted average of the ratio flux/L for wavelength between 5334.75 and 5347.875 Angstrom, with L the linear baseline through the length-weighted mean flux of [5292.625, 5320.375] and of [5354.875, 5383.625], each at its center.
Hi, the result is 0.10 mag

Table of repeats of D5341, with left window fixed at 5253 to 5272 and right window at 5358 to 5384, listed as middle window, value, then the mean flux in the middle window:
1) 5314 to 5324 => -0.17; 2.62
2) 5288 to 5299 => -0.14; 2.41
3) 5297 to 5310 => -0.12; 2.42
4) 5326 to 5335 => 0.06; 2.18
